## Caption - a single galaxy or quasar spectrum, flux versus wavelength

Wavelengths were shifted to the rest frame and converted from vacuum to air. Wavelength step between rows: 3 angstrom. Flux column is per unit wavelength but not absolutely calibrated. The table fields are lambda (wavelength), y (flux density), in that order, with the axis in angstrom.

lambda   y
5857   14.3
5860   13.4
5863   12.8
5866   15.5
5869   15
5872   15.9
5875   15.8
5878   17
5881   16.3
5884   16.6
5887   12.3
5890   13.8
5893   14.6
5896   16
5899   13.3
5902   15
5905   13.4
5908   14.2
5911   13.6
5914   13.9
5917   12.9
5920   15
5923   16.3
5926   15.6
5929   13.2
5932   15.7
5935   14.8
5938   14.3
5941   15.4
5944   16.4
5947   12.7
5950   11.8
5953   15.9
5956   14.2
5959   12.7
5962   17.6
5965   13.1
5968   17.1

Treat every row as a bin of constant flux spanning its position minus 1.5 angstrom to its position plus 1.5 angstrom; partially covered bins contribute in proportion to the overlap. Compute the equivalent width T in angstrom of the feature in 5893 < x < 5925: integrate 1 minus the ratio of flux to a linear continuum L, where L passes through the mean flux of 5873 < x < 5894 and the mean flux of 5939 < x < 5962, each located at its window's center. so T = 1.1 angstrom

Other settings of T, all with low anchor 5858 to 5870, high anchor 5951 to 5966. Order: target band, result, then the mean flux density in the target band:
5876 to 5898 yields -1.4 angstrom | 15.2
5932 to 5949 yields -0.2 angstrom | 14.7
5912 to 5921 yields 0.4 angstrom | 13.9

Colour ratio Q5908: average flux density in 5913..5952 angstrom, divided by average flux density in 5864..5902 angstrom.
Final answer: 0.96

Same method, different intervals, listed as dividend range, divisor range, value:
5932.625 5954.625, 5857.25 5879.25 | 0.97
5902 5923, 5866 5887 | 0.89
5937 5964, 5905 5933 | 1.01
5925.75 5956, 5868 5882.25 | 0.91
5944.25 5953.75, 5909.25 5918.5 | 1.01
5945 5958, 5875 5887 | 0.86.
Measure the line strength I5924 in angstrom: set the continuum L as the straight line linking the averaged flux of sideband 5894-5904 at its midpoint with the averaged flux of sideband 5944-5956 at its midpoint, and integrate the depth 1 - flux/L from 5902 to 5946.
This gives -0.9 angstrom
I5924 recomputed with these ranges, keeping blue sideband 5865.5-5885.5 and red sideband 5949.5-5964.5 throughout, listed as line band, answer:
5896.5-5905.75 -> 0.8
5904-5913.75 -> 1.0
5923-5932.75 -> 0.0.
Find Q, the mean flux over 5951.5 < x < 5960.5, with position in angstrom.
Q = 14.3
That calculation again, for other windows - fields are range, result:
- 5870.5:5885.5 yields 16.3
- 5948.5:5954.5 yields 13.9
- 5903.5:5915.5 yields 13.8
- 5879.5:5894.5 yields 14.7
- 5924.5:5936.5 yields 14.8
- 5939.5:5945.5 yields 15.9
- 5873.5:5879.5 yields 16.4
